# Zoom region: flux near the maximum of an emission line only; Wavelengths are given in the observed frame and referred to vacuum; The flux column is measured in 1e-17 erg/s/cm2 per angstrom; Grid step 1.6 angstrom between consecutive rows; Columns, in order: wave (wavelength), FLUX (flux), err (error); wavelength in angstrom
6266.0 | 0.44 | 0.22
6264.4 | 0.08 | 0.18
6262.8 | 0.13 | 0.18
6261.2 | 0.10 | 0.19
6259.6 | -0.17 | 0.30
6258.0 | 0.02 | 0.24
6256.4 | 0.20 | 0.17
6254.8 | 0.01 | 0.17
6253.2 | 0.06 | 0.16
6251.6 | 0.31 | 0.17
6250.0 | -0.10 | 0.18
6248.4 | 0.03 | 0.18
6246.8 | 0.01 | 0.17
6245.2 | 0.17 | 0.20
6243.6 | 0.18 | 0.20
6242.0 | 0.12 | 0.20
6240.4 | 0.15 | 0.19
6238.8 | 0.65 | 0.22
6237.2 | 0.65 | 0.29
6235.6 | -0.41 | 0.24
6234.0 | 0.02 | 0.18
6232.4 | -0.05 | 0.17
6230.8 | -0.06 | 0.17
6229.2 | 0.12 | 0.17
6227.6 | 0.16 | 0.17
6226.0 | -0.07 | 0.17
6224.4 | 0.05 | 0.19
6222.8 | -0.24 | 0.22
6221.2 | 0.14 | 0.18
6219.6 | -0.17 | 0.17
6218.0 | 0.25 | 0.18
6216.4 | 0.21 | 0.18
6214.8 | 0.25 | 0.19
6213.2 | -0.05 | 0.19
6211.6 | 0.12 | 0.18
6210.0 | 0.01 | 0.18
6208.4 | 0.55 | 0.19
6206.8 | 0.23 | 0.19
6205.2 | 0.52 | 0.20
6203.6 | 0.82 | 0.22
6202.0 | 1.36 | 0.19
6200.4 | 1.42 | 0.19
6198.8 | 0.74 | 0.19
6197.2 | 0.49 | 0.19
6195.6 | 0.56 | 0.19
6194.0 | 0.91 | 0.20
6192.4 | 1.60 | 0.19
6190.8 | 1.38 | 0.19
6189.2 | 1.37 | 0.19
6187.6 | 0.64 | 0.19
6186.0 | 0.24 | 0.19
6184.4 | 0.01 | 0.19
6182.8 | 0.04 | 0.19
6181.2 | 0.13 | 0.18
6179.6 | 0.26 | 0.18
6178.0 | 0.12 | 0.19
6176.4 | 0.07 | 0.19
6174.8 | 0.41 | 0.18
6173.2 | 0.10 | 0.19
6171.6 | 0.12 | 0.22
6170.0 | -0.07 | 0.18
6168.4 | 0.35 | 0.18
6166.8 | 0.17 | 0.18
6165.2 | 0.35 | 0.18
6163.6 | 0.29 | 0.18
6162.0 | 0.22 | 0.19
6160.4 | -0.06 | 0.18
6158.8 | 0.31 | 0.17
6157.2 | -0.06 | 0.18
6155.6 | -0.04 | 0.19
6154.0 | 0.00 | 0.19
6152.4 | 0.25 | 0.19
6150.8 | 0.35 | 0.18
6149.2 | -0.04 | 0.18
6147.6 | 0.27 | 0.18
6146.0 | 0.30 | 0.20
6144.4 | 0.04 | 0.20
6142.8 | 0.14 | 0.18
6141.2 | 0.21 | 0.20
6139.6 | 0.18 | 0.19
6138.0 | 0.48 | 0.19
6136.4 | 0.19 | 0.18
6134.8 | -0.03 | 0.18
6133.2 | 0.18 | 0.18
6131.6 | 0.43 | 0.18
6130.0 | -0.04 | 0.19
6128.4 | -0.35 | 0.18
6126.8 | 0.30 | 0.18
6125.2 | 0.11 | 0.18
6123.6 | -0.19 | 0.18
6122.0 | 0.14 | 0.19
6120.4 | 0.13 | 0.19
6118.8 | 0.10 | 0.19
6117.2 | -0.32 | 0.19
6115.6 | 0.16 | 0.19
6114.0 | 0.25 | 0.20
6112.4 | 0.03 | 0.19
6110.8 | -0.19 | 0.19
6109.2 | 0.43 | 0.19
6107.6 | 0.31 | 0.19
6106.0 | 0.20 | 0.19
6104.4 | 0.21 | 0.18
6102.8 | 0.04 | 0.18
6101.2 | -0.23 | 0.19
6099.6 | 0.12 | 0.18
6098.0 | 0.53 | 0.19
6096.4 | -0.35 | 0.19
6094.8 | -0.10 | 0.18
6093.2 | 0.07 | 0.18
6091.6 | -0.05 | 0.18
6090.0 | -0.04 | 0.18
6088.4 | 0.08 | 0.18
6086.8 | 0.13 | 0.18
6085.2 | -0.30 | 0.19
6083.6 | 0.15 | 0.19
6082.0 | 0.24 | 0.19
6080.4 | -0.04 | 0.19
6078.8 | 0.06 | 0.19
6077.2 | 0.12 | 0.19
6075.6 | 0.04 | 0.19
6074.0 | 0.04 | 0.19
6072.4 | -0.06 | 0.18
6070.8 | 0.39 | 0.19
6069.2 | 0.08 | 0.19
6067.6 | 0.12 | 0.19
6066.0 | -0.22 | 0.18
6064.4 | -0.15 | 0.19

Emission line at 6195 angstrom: C IV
